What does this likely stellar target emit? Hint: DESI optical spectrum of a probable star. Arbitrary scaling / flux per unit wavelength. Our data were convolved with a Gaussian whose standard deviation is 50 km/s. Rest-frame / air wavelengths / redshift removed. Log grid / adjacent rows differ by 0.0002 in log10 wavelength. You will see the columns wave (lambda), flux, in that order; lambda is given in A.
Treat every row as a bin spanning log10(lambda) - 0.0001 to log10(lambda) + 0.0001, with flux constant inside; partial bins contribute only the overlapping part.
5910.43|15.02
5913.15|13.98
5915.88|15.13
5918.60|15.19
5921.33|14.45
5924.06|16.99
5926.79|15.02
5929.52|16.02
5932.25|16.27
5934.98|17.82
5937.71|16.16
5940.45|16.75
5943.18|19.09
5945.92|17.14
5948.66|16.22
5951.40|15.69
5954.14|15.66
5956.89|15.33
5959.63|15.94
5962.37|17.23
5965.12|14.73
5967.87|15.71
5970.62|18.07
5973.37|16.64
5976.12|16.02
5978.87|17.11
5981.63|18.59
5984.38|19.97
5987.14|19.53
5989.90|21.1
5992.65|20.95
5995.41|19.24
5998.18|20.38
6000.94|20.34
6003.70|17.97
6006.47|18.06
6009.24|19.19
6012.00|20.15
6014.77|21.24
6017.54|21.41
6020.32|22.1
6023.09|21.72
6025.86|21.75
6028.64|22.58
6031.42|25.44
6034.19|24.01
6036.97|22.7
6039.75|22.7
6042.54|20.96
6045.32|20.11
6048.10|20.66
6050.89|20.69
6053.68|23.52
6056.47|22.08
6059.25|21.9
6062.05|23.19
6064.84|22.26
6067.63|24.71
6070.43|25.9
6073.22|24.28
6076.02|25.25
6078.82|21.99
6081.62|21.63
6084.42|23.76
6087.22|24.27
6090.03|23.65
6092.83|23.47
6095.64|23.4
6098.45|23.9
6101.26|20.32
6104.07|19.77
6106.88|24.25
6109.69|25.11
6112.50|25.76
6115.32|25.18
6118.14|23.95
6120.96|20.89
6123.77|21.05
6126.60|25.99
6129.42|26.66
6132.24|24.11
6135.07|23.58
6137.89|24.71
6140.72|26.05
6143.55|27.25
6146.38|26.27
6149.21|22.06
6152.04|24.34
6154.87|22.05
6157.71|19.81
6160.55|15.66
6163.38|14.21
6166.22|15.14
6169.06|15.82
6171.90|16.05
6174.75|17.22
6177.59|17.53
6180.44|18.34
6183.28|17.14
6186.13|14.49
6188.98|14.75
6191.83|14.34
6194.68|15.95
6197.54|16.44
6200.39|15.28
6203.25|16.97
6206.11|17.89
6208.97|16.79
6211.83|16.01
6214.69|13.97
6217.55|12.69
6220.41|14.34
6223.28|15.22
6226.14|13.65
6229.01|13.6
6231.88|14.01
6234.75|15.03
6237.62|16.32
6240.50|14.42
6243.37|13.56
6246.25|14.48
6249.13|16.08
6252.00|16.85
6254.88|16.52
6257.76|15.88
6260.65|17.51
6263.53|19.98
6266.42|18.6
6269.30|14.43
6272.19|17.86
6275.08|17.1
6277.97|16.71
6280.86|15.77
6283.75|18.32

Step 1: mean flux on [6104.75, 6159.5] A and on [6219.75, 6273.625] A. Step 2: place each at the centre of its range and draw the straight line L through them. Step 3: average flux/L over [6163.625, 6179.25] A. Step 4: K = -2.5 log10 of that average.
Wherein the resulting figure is 0.29 mag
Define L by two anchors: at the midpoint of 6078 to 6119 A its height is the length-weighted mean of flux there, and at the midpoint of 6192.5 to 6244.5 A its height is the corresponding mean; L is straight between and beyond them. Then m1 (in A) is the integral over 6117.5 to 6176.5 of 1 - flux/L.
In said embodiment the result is -4.0 A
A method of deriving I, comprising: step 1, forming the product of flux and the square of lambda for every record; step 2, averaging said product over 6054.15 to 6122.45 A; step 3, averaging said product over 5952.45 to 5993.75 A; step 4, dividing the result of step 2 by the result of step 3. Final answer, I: 1.4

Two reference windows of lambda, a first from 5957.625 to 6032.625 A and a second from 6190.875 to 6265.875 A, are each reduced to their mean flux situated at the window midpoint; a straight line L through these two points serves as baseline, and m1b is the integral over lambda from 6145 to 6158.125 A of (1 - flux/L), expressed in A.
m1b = -4.9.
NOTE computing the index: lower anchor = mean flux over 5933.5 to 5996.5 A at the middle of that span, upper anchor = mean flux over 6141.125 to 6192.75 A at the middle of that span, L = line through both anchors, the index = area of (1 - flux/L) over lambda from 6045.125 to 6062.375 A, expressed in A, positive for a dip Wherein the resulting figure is -3.6 A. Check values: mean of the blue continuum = 17.4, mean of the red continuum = 18.7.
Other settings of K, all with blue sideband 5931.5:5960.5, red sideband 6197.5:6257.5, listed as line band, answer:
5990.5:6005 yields -0.21 mag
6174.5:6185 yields -0.14 mag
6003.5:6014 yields -0.17 mag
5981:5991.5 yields -0.21 mag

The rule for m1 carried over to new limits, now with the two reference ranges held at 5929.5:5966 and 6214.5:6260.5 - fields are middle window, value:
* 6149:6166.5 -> -4.3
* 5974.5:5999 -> -4.4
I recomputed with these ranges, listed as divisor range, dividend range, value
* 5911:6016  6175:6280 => 0.99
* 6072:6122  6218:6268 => 0.70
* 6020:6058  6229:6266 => 0.76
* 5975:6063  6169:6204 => 0.82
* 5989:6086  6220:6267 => 0.76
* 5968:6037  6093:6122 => 1.20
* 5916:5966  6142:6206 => 1.20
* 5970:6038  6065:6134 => 1.21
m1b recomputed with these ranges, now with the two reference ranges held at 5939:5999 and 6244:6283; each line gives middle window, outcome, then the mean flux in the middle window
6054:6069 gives -4.8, 22.9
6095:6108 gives -3.8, 22.2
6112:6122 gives -3.9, 23.9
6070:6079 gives -3.8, 24.5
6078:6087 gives -2.9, 22.7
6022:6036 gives -4.6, 23.1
